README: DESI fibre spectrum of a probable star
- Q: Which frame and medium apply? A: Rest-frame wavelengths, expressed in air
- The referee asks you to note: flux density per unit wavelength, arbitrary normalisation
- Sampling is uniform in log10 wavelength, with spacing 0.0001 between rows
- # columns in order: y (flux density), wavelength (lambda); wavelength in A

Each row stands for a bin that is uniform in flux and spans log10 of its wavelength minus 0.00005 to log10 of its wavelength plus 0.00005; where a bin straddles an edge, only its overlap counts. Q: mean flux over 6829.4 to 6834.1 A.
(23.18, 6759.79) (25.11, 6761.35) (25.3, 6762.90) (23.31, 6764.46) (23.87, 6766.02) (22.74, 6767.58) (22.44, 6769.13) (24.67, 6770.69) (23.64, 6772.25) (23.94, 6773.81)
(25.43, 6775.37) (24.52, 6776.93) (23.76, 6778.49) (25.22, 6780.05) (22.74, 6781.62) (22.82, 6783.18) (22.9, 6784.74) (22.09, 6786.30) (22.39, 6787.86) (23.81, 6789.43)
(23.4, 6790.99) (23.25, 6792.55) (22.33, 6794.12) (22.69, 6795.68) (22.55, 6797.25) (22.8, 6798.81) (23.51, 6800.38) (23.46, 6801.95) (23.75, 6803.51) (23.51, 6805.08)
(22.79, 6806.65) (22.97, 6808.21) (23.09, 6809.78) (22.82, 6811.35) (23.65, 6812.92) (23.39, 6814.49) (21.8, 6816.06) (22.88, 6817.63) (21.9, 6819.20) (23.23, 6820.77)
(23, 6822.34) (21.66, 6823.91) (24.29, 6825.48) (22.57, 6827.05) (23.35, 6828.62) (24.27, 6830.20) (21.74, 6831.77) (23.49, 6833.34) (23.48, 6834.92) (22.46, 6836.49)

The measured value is 23.2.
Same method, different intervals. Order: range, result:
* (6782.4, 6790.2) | 22.8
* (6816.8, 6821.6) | 22.7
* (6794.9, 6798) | 22.6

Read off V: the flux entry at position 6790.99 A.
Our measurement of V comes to 23.4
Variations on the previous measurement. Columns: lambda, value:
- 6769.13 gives 22.44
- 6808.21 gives 22.97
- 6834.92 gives 23.48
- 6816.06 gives 21.8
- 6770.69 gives 24.67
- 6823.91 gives 21.66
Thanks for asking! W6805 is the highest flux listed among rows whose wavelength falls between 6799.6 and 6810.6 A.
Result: 23.75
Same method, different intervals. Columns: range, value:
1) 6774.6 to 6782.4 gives 25.43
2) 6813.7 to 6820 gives 23.39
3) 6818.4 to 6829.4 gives 24.29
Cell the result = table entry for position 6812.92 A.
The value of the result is 23.65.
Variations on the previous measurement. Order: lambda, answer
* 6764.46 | 23.31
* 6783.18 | 22.82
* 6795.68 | 22.69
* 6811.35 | 22.82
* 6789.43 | 23.81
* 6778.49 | 23.76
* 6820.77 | 23.23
